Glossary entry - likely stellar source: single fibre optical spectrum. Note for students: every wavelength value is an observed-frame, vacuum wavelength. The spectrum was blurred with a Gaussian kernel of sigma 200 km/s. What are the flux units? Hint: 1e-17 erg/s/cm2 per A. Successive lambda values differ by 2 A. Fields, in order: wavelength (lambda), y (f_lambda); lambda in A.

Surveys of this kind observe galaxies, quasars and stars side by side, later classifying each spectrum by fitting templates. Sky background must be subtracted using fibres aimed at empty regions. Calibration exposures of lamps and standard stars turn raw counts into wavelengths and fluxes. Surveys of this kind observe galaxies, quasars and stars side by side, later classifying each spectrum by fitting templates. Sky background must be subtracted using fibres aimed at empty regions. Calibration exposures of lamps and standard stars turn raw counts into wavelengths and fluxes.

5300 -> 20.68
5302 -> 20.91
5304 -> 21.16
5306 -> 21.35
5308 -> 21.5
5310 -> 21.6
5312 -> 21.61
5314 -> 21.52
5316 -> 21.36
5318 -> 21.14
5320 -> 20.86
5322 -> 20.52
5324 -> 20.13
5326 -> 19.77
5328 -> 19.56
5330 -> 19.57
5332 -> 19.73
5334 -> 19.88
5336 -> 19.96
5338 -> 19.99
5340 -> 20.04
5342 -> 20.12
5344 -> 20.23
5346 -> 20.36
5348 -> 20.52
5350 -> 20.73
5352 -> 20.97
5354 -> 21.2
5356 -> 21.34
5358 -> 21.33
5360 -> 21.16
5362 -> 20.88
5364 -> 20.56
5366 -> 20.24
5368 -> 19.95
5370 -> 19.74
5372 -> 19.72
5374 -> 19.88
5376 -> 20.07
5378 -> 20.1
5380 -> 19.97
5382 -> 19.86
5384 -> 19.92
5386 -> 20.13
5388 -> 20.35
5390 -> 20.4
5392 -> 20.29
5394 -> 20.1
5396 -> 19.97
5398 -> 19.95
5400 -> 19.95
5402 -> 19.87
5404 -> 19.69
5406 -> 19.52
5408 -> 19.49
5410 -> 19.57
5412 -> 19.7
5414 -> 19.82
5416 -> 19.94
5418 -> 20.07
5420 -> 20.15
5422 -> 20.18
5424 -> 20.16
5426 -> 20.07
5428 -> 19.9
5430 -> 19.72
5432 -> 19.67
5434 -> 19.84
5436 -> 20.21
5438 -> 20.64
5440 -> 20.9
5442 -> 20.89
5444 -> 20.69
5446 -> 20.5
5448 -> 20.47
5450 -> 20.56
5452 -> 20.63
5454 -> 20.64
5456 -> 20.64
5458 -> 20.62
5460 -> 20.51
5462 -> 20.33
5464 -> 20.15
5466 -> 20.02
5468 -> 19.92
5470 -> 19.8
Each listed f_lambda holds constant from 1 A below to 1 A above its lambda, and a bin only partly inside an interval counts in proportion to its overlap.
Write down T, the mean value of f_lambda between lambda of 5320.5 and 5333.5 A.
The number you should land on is 19.9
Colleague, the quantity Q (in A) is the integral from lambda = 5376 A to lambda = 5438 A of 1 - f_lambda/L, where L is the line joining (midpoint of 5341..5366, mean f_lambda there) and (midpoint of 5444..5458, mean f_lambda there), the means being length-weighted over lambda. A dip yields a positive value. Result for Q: 2.1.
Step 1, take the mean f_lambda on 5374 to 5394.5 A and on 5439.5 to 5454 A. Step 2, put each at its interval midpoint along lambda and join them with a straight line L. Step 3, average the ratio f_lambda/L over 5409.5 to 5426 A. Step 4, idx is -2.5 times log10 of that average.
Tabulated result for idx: 0.02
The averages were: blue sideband 20.1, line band 20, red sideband 20.7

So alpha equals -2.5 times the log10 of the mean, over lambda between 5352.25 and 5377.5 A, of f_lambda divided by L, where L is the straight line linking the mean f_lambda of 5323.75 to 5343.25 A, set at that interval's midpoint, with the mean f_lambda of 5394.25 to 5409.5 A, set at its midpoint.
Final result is -0.04 mag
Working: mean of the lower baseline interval 19.9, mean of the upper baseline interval 19.8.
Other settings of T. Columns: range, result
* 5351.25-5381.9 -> 20.5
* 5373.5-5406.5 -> 20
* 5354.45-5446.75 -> 20.2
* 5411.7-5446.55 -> 20.2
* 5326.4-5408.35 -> 20.2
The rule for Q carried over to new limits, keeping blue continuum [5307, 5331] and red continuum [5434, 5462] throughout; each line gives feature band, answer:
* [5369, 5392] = 0.72 A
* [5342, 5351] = 0.13 A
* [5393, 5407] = 0.53 A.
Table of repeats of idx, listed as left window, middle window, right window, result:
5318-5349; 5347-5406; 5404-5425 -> -0.02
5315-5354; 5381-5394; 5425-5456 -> 0.01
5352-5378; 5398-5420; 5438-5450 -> 0.04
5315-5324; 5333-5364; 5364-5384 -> -0.01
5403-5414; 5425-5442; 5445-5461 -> 0.00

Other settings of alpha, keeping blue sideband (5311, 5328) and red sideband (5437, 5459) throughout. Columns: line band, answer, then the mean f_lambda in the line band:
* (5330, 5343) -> 0.05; 19.9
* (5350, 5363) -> -0.02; 21.1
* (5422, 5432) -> 0.04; 20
